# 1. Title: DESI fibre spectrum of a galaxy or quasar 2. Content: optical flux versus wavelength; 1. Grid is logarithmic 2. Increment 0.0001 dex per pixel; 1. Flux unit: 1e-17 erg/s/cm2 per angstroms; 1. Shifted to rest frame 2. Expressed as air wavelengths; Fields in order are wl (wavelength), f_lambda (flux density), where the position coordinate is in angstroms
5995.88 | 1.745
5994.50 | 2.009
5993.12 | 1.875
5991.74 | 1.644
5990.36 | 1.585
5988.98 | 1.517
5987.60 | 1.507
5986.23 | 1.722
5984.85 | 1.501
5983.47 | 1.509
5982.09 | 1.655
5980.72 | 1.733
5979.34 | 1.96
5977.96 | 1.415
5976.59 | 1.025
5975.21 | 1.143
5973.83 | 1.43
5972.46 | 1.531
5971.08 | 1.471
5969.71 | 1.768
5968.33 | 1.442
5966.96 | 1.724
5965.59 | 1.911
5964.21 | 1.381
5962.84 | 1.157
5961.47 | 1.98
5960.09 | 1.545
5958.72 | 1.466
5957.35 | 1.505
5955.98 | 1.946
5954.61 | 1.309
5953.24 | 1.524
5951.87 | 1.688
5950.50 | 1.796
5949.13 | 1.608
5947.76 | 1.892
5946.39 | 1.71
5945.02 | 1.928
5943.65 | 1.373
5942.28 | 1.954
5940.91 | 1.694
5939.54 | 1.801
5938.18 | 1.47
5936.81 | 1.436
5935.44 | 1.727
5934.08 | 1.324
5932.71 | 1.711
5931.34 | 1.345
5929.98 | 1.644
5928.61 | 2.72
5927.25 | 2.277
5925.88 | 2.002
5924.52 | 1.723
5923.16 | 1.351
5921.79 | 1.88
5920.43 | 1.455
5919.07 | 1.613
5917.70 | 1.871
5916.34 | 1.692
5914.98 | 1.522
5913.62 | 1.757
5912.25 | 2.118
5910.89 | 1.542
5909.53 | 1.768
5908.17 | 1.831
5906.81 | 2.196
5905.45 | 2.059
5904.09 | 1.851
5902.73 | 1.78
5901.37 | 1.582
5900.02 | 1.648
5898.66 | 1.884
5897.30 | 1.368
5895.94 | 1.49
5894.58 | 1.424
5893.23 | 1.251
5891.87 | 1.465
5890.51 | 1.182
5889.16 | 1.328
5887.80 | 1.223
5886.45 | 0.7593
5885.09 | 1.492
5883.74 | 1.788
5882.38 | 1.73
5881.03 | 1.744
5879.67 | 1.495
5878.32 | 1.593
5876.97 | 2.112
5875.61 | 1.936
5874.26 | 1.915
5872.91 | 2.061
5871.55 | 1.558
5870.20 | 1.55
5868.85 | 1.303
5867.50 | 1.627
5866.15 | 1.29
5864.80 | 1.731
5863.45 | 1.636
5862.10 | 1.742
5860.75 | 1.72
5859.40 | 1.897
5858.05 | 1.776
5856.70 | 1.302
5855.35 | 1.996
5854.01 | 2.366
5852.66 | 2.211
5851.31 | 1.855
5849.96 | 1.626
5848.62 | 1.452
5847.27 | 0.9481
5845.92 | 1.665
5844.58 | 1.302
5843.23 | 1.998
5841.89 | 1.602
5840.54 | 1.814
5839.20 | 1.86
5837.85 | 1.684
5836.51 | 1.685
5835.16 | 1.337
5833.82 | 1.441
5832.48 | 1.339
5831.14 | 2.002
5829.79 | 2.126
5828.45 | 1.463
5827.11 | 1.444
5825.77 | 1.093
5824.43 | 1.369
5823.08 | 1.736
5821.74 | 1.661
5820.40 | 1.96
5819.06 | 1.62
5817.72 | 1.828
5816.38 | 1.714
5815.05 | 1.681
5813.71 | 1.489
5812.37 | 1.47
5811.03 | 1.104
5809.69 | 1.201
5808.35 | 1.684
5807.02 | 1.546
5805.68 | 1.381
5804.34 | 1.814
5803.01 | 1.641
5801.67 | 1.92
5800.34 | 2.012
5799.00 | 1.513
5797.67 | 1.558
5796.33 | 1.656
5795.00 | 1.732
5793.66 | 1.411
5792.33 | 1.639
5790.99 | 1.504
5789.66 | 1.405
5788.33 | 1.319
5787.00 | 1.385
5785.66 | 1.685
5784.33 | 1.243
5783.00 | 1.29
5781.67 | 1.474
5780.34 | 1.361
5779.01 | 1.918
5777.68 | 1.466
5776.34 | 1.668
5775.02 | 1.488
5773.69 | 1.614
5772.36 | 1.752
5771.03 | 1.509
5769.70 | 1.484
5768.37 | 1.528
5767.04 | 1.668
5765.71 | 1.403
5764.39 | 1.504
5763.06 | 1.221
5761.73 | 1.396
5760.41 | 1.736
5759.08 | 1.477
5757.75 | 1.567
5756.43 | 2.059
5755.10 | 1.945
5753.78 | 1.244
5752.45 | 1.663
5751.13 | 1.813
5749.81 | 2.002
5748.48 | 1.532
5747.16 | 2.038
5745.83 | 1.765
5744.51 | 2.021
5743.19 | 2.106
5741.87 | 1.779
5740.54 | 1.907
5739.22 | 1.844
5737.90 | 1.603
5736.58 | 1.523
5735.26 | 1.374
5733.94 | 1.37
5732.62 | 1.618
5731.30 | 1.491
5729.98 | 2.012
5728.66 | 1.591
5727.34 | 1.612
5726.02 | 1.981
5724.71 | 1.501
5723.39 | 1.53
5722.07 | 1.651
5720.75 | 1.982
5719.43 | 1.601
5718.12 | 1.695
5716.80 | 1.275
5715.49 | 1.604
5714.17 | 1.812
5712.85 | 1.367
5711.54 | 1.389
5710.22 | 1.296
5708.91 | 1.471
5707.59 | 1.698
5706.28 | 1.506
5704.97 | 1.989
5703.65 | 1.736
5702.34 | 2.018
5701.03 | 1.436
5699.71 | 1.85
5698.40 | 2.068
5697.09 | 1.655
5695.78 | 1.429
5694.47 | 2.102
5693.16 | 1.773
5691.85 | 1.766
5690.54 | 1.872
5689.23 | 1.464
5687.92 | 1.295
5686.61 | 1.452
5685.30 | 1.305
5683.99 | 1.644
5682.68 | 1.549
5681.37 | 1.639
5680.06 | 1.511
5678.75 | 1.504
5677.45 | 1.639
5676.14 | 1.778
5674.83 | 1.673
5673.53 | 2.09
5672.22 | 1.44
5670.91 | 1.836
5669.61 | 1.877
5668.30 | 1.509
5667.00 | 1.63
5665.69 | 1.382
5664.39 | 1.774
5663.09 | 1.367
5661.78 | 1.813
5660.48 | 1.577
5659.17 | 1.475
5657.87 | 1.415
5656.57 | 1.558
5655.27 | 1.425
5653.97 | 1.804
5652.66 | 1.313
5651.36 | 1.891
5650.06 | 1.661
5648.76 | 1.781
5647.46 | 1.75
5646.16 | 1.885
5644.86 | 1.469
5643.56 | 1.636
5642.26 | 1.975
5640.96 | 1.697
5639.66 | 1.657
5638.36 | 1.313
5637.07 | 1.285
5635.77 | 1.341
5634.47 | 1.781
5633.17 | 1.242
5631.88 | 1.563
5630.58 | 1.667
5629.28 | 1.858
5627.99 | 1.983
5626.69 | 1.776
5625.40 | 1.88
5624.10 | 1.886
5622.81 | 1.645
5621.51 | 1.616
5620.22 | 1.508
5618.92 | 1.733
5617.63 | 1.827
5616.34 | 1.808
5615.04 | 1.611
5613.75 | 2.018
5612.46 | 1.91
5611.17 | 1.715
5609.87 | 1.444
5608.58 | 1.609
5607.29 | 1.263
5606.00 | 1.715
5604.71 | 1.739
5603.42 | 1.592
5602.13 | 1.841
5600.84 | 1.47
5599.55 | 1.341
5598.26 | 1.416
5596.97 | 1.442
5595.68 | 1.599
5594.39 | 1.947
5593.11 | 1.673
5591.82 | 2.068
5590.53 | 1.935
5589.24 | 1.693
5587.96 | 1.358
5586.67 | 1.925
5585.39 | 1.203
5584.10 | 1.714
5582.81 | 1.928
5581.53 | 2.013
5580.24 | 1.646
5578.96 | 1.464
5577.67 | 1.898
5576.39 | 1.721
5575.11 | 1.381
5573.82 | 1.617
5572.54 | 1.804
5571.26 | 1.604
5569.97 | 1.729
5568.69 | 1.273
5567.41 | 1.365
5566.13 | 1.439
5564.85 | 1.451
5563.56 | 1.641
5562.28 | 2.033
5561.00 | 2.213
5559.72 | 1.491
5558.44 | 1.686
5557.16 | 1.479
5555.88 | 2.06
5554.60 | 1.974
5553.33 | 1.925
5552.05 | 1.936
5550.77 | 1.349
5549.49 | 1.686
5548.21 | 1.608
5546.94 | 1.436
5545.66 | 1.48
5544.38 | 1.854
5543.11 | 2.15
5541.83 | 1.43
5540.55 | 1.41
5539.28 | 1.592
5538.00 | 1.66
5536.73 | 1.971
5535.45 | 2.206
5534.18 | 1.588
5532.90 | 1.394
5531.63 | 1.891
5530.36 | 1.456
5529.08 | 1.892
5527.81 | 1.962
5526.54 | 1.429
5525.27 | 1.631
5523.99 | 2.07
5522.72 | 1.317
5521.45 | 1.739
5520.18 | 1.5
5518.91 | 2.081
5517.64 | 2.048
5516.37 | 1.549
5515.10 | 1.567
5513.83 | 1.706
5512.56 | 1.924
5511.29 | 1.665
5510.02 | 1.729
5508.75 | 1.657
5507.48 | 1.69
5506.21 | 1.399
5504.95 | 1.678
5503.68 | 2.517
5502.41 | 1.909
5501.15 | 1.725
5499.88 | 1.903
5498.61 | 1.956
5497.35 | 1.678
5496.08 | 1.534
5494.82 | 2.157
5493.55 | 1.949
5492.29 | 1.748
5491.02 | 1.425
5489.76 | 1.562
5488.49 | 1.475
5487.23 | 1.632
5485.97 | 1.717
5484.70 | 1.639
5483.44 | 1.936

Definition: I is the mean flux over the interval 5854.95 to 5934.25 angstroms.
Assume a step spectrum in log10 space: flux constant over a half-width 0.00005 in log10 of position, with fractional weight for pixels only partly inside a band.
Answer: 1.67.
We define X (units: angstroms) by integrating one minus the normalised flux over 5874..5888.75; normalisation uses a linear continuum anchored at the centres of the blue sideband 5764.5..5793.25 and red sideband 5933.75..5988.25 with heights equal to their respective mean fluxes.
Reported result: -0.4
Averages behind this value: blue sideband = 1.51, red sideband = 1.59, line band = 1.6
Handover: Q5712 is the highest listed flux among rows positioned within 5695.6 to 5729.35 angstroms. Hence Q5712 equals 2.068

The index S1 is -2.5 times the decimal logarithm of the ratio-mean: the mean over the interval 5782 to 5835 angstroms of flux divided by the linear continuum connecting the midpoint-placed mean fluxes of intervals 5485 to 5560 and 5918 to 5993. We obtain 0.07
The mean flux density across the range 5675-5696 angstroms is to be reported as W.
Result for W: 1.61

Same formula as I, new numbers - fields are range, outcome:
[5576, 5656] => 1.67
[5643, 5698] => 1.63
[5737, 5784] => 1.65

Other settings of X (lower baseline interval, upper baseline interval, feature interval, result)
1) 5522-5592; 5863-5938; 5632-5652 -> 0.7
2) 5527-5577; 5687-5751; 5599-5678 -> 1.7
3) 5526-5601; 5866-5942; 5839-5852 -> 0.5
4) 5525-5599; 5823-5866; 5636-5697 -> 2.0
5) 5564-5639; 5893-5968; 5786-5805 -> 0.7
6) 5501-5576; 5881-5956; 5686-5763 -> 0.4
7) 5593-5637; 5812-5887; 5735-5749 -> -1.1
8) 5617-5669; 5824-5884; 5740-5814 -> 2.5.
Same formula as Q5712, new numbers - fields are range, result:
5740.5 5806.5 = 2.106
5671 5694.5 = 2.102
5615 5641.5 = 1.983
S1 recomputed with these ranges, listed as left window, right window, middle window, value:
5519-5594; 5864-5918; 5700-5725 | 0.04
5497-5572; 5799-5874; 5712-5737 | 0.04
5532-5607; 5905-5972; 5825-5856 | 0.02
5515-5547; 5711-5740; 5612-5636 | -0.04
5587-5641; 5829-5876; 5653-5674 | 0.03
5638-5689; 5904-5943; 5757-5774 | 0.10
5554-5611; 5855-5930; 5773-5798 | 0.11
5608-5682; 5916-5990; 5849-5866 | -0.10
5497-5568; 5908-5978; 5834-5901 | 0.03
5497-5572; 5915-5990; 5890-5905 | 0.07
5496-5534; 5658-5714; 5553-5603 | 0.02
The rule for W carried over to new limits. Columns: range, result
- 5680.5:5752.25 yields 1.67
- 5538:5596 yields 1.69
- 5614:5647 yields 1.67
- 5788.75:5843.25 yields 1.61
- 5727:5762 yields 1.71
